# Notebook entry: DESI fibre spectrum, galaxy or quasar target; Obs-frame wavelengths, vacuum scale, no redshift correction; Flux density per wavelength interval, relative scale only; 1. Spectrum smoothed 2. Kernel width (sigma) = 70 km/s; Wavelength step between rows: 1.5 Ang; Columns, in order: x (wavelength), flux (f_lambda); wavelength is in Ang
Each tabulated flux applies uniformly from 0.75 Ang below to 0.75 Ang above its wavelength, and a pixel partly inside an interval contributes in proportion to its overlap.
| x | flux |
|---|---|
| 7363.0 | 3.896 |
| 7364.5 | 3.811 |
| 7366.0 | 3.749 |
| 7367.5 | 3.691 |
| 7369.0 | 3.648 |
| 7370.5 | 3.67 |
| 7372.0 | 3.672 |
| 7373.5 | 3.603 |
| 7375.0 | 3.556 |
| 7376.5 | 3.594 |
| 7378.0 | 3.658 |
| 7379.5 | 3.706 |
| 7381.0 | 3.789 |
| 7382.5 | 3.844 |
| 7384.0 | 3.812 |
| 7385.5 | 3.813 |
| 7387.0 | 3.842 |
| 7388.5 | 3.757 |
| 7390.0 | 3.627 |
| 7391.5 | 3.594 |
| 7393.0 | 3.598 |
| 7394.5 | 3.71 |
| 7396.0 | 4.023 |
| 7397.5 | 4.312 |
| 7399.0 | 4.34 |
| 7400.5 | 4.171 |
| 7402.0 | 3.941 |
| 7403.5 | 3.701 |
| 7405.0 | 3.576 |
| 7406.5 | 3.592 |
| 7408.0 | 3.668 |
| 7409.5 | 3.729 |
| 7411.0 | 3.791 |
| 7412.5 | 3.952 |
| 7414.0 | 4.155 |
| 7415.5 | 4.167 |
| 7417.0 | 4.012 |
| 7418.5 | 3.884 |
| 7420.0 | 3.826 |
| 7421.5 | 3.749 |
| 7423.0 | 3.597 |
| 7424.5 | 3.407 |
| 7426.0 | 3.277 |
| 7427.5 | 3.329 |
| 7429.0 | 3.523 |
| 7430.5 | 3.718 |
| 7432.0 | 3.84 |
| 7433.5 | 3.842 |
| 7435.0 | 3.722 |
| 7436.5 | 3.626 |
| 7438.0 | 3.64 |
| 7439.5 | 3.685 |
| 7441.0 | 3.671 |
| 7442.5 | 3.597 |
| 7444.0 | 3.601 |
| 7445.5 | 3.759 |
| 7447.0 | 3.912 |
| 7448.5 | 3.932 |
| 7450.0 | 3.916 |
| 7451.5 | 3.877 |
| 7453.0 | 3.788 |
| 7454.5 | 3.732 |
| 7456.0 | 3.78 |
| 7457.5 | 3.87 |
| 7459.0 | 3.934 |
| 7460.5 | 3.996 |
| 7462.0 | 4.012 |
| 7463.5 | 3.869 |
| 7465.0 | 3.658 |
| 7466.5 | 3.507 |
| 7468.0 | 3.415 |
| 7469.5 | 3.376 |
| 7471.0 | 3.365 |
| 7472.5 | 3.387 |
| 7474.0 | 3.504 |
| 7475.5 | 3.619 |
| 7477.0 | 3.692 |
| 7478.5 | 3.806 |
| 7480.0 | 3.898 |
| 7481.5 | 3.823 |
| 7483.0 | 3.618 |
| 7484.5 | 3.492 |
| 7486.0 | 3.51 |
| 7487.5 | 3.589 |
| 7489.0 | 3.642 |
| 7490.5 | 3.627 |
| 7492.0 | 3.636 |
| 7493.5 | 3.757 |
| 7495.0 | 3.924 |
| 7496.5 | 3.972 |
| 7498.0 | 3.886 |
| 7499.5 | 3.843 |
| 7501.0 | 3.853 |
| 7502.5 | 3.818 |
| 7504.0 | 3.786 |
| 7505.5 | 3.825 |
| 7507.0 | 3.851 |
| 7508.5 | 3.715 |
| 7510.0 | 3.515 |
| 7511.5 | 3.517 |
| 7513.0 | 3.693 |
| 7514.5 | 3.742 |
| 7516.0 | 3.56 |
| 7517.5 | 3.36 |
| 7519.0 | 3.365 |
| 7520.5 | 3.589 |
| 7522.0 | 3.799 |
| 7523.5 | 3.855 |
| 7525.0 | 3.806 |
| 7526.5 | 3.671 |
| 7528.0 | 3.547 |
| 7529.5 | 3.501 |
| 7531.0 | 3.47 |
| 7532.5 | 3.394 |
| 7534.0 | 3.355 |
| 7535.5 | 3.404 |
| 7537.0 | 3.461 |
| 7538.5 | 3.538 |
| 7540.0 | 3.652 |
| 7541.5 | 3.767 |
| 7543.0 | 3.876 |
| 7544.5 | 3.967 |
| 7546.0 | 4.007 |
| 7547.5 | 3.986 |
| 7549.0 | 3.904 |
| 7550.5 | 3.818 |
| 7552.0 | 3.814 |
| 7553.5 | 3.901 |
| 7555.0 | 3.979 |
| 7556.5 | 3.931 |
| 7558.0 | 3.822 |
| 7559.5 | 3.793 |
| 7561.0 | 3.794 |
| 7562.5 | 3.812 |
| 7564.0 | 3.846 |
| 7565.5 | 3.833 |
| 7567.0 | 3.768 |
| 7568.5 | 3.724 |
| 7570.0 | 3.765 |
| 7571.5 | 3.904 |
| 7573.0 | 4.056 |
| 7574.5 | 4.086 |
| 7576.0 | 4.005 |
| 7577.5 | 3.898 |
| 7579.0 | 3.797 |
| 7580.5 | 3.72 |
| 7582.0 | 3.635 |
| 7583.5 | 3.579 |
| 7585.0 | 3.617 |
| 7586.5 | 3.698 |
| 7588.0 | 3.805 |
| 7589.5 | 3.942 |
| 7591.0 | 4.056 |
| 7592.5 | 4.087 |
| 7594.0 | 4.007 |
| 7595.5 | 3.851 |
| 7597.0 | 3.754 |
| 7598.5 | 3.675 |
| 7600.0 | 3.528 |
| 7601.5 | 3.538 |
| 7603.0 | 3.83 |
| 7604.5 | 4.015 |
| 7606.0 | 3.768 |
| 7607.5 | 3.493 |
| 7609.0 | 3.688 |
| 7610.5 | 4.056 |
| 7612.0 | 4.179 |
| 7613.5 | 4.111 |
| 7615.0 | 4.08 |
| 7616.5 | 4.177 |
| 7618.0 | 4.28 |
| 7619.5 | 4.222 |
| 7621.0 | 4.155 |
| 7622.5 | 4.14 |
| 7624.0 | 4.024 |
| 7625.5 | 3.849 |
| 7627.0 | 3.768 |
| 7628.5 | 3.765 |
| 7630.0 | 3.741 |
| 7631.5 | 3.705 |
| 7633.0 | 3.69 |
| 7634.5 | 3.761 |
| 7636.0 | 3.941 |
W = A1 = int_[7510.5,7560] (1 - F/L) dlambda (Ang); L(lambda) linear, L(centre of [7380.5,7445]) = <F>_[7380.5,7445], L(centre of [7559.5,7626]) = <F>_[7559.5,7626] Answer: 2.0 Ang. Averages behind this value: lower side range 3.77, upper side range 3.88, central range 3.69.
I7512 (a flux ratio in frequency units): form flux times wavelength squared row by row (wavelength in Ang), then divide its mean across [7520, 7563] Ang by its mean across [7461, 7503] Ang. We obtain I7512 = 1.0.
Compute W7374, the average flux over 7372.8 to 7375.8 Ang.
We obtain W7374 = 3.58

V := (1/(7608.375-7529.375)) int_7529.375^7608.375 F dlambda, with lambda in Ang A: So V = 3.78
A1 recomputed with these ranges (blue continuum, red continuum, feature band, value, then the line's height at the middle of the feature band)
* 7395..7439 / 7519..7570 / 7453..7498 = 0.9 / 3.77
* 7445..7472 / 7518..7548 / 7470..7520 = 0.4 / 3.7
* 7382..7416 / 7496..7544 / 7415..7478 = 1.2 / 3.78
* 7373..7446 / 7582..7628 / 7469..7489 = 1.1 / 3.8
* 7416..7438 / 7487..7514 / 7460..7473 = 0.3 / 3.71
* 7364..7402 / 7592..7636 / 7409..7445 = 0.8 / 3.81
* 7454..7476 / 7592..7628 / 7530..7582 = 0.6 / 3.83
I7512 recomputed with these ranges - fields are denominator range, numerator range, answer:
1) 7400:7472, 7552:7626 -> 1.08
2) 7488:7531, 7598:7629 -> 1.09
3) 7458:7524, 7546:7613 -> 1.07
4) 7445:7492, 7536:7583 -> 1.06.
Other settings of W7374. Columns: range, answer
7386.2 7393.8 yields 3.68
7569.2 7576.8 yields 3.96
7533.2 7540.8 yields 3.48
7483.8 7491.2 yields 3.57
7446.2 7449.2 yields 3.92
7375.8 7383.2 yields 3.72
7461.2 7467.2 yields 3.77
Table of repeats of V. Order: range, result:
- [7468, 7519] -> 3.66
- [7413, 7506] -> 3.73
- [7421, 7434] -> 3.58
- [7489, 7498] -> 3.78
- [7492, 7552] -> 3.7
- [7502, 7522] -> 3.64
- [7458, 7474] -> 3.65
